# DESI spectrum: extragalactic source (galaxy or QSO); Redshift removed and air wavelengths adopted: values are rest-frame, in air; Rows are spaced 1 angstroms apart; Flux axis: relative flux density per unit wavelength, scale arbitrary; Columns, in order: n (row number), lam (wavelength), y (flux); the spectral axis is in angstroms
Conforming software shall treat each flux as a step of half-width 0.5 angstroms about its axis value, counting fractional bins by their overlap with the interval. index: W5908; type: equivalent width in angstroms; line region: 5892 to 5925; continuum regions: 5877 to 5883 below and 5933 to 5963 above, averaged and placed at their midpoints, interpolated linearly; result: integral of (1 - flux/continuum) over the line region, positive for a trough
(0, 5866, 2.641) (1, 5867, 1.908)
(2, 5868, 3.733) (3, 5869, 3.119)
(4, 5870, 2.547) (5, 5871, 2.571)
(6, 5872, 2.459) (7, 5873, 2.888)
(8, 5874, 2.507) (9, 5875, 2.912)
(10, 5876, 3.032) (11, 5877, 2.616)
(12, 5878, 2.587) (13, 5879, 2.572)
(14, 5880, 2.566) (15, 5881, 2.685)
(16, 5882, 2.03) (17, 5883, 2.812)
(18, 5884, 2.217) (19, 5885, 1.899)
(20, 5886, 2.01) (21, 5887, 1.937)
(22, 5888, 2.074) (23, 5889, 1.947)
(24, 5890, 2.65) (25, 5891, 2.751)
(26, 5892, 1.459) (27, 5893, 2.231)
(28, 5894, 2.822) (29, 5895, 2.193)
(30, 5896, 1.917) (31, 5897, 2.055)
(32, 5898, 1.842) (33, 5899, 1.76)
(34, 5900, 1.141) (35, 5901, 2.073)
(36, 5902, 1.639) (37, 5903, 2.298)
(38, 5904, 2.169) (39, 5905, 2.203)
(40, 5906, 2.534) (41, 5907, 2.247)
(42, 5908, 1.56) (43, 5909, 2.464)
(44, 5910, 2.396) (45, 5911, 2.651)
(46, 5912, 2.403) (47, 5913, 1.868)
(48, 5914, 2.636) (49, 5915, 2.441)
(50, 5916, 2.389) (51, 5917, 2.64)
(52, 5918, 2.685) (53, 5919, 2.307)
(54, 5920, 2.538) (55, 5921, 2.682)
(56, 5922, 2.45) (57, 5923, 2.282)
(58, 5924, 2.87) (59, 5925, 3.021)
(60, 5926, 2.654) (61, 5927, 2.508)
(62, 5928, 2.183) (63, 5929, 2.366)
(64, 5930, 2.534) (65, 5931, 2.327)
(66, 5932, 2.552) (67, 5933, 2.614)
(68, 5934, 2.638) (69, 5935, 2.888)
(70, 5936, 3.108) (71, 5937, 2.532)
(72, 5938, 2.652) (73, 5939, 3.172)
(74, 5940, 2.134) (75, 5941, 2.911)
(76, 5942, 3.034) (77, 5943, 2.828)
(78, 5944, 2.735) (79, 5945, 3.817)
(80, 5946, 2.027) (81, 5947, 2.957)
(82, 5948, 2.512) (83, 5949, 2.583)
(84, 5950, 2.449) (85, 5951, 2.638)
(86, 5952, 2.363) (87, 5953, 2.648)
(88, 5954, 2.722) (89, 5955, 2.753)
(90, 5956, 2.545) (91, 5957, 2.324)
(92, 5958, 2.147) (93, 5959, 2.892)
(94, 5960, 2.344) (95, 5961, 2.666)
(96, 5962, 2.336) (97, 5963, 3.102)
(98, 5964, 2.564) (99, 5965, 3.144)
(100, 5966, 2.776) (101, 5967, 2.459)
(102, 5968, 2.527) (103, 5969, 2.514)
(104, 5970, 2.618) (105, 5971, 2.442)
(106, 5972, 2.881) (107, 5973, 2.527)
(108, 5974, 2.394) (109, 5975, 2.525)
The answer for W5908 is 4.18 angstroms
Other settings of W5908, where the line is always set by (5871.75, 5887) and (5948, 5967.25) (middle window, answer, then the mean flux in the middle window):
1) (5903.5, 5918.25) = 1.1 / 2.35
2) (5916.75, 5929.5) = 0.0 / 2.55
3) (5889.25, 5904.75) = 2.8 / 2.07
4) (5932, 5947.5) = -1.3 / 2.8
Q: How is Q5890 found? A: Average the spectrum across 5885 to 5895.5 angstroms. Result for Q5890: 2.19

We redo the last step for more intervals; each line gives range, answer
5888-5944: 2.4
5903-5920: 2.35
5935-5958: 2.69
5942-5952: 2.72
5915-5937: 2.58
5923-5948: 2.7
